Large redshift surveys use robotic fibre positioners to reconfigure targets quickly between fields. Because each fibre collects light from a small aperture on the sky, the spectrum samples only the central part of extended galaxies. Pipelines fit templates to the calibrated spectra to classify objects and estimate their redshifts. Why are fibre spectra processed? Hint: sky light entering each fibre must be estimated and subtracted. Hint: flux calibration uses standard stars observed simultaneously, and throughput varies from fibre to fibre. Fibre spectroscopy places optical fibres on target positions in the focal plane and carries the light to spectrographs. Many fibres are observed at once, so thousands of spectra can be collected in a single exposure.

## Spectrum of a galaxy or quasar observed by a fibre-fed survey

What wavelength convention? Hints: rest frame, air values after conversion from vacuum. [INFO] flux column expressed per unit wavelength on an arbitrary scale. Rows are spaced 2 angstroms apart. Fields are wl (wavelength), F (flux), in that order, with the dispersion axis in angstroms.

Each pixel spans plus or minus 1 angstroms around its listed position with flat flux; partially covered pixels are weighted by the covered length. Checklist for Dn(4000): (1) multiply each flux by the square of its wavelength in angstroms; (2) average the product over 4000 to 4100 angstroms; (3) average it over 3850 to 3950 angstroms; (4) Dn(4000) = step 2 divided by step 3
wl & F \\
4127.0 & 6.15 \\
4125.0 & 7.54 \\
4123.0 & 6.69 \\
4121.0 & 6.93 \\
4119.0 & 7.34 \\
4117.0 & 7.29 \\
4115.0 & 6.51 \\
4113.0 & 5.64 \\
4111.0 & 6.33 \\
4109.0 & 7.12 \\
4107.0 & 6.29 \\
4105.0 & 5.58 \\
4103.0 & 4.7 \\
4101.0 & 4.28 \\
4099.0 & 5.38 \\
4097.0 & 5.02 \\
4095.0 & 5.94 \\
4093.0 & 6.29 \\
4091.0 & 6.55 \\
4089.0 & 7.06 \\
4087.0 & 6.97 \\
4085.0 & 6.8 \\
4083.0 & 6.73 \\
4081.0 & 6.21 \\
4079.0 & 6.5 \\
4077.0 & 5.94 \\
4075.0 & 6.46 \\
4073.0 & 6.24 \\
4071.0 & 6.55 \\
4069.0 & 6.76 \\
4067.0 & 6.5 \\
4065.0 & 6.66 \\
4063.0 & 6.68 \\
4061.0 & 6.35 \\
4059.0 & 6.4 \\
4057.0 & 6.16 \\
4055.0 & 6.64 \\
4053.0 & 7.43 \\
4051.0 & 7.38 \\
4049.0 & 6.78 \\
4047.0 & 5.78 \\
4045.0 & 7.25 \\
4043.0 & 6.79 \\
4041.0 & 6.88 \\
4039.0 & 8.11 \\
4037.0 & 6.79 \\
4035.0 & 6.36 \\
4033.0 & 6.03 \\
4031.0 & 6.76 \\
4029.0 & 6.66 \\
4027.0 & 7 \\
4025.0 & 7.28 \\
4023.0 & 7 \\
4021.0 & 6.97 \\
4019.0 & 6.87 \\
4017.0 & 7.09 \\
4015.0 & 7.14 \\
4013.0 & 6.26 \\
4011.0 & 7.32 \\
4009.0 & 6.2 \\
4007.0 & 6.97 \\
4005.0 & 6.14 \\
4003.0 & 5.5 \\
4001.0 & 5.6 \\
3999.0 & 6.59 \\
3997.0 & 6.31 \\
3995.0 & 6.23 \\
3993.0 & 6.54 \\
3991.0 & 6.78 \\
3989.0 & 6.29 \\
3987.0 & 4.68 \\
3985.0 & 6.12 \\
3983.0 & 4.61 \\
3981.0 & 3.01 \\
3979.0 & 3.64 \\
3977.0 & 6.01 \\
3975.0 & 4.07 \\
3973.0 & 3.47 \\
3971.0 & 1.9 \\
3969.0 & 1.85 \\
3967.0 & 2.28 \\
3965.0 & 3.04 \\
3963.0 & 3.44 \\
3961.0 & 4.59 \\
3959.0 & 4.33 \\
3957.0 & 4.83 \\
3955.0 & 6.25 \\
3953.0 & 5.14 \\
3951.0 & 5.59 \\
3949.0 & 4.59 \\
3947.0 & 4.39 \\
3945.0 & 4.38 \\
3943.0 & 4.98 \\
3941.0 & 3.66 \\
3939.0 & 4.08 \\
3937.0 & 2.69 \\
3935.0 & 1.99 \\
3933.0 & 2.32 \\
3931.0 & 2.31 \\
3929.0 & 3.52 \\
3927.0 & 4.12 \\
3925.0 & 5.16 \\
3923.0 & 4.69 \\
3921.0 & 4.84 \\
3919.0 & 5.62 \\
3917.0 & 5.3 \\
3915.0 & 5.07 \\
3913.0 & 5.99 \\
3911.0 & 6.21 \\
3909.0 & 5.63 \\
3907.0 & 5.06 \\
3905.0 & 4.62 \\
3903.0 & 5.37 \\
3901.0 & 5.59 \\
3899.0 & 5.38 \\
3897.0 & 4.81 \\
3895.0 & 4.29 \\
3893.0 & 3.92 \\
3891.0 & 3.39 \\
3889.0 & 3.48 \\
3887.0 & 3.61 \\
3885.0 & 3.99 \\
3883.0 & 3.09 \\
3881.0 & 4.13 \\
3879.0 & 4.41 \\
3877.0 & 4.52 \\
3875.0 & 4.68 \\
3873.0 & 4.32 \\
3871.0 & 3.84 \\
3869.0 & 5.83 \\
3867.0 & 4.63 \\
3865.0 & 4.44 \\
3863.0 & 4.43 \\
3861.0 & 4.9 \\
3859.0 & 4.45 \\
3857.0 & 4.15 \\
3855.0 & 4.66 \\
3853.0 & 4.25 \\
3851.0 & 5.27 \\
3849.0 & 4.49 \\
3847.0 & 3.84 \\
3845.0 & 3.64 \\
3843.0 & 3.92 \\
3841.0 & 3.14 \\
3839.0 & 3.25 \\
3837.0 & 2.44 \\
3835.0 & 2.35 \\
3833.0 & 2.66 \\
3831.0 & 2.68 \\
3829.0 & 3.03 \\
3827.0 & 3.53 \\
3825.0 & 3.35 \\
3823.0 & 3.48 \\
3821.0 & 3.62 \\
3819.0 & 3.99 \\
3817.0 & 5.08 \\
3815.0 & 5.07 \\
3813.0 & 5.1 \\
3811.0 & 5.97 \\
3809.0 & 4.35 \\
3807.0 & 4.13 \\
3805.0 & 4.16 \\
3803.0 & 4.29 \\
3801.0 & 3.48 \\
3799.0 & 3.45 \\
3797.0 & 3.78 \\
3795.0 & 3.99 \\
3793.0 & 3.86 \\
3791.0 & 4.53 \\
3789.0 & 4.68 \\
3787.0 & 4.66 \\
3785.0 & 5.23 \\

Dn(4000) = 1.61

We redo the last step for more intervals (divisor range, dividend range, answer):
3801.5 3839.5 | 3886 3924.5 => 1.34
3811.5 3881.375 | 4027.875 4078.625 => 1.82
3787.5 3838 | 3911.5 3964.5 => 1.20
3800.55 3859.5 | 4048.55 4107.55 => 1.82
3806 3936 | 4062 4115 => 1.63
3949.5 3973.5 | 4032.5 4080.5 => 1.78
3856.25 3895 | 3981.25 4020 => 1.57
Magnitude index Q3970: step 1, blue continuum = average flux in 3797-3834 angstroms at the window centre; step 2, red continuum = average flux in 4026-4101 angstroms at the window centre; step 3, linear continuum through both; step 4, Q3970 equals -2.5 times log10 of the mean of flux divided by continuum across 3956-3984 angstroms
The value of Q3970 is 0.46 mag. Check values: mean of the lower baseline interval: 3.96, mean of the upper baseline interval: 6.53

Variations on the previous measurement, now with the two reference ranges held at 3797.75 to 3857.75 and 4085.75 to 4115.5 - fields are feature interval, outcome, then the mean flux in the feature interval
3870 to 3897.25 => 0.079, 4.01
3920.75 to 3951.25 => 0.209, 3.9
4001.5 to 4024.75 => -0.248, 6.67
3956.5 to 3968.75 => 0.341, 3.59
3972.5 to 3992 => 0.038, 4.9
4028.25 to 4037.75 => -0.191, 6.51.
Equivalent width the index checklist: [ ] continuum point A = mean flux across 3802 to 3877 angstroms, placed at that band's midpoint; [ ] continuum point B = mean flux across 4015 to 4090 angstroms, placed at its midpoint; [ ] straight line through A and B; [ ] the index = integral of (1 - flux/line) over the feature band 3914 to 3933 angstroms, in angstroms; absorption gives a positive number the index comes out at 2.7 angstroms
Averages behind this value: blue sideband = 4.1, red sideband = 6.73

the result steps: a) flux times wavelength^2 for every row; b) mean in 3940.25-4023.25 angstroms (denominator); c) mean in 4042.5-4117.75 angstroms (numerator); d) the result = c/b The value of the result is 1.3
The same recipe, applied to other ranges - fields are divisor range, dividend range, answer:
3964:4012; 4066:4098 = 1.33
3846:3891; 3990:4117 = 1.65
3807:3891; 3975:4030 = 1.64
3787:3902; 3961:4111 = 1.61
